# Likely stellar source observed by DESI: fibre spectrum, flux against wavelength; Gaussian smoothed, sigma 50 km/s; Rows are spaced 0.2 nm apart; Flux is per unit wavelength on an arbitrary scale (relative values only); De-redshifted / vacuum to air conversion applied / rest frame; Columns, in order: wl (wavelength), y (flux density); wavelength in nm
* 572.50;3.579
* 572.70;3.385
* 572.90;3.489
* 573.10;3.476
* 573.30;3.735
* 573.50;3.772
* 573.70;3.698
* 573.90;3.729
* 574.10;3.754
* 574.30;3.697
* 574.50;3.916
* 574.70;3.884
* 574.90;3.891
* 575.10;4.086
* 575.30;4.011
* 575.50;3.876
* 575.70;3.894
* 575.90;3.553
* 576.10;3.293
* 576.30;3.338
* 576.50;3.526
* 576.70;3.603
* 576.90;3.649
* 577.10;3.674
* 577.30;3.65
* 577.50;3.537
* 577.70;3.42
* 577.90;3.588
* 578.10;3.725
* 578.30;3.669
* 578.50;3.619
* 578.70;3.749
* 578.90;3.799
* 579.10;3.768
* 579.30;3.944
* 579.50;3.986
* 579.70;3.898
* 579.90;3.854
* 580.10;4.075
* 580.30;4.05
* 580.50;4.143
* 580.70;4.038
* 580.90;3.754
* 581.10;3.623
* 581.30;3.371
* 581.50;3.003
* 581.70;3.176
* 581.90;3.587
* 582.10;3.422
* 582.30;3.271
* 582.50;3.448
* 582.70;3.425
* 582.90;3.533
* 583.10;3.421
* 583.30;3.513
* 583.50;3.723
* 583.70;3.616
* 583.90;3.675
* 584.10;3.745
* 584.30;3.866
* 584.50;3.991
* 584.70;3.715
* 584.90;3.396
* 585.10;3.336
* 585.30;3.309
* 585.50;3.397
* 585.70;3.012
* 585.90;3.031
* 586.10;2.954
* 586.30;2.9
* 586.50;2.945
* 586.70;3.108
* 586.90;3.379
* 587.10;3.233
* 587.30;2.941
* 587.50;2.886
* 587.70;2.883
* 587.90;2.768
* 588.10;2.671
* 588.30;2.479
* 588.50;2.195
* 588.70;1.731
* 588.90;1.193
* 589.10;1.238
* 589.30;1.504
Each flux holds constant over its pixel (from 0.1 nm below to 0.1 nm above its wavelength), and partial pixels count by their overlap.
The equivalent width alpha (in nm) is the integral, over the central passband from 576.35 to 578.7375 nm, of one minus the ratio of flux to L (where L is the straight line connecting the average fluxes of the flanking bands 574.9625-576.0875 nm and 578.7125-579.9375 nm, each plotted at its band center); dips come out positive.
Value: 0.15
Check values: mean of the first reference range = 3.84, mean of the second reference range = 3.87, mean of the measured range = 3.61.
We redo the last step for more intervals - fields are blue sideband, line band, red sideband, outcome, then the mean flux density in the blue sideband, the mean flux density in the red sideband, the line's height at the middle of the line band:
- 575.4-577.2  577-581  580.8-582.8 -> -0.33 nm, 3.6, 3.41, 3.51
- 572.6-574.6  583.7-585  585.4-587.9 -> -0.23 nm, 3.67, 3.04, 3.15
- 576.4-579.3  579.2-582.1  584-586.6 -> -0.16 nm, 3.65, 3.35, 3.54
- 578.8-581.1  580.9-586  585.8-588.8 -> -0.14 nm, 3.92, 2.81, 3.39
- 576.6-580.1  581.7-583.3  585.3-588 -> -0.02 nm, 3.72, 3.04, 3.38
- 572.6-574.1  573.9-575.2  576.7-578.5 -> -0.09 nm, 3.62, 3.61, 3.62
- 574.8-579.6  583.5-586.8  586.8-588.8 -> -0.46 nm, 3.7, 2.72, 2.96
